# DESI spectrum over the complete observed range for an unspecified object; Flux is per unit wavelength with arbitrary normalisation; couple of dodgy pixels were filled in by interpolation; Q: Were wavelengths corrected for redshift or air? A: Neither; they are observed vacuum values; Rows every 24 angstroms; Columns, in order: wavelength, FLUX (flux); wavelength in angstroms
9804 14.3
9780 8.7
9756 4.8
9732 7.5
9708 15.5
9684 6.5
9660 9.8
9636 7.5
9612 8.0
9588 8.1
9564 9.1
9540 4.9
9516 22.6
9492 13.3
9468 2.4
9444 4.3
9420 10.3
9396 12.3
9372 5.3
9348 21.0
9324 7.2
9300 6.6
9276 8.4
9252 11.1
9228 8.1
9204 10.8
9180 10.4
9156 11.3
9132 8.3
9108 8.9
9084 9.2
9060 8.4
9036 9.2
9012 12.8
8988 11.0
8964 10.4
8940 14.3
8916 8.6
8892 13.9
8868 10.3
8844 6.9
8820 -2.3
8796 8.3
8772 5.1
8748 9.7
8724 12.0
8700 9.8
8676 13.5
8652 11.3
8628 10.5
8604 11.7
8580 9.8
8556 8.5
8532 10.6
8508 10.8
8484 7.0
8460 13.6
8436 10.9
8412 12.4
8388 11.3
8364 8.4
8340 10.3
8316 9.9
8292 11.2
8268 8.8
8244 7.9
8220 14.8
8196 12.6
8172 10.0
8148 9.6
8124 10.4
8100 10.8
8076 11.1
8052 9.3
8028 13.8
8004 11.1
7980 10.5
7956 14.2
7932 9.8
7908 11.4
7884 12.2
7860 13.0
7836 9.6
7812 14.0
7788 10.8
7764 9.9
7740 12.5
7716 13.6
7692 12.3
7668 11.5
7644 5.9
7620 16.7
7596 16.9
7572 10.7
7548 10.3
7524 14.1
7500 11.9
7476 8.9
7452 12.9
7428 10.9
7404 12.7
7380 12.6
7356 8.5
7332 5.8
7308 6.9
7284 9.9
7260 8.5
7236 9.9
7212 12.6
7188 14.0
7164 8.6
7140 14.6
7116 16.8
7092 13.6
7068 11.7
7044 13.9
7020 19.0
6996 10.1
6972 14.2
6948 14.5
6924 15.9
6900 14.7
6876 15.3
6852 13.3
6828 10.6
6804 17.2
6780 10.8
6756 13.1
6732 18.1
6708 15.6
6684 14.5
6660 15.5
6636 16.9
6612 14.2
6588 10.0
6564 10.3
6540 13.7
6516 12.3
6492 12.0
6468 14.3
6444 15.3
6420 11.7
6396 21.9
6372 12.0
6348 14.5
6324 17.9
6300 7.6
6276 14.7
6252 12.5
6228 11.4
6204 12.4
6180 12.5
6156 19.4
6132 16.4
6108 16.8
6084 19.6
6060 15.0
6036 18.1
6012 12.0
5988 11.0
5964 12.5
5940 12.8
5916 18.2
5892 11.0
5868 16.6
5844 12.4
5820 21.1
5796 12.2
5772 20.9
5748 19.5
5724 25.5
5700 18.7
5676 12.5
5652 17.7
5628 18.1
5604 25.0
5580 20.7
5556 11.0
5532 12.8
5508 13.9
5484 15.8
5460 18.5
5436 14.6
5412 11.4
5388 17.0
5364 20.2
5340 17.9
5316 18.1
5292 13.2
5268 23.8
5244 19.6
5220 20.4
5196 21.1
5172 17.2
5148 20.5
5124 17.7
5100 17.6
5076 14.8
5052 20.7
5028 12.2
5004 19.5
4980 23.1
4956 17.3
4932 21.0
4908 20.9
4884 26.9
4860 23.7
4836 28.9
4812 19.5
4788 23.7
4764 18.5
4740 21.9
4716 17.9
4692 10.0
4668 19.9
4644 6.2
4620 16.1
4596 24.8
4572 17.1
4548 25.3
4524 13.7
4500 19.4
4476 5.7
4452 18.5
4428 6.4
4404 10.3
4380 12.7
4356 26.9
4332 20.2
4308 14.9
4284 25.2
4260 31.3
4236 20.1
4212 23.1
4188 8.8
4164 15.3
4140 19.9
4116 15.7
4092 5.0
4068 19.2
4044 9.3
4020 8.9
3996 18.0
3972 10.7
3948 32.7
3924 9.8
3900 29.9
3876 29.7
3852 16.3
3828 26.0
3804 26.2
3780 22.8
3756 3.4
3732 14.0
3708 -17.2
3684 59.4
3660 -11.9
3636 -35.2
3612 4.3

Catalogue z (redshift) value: 0.026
